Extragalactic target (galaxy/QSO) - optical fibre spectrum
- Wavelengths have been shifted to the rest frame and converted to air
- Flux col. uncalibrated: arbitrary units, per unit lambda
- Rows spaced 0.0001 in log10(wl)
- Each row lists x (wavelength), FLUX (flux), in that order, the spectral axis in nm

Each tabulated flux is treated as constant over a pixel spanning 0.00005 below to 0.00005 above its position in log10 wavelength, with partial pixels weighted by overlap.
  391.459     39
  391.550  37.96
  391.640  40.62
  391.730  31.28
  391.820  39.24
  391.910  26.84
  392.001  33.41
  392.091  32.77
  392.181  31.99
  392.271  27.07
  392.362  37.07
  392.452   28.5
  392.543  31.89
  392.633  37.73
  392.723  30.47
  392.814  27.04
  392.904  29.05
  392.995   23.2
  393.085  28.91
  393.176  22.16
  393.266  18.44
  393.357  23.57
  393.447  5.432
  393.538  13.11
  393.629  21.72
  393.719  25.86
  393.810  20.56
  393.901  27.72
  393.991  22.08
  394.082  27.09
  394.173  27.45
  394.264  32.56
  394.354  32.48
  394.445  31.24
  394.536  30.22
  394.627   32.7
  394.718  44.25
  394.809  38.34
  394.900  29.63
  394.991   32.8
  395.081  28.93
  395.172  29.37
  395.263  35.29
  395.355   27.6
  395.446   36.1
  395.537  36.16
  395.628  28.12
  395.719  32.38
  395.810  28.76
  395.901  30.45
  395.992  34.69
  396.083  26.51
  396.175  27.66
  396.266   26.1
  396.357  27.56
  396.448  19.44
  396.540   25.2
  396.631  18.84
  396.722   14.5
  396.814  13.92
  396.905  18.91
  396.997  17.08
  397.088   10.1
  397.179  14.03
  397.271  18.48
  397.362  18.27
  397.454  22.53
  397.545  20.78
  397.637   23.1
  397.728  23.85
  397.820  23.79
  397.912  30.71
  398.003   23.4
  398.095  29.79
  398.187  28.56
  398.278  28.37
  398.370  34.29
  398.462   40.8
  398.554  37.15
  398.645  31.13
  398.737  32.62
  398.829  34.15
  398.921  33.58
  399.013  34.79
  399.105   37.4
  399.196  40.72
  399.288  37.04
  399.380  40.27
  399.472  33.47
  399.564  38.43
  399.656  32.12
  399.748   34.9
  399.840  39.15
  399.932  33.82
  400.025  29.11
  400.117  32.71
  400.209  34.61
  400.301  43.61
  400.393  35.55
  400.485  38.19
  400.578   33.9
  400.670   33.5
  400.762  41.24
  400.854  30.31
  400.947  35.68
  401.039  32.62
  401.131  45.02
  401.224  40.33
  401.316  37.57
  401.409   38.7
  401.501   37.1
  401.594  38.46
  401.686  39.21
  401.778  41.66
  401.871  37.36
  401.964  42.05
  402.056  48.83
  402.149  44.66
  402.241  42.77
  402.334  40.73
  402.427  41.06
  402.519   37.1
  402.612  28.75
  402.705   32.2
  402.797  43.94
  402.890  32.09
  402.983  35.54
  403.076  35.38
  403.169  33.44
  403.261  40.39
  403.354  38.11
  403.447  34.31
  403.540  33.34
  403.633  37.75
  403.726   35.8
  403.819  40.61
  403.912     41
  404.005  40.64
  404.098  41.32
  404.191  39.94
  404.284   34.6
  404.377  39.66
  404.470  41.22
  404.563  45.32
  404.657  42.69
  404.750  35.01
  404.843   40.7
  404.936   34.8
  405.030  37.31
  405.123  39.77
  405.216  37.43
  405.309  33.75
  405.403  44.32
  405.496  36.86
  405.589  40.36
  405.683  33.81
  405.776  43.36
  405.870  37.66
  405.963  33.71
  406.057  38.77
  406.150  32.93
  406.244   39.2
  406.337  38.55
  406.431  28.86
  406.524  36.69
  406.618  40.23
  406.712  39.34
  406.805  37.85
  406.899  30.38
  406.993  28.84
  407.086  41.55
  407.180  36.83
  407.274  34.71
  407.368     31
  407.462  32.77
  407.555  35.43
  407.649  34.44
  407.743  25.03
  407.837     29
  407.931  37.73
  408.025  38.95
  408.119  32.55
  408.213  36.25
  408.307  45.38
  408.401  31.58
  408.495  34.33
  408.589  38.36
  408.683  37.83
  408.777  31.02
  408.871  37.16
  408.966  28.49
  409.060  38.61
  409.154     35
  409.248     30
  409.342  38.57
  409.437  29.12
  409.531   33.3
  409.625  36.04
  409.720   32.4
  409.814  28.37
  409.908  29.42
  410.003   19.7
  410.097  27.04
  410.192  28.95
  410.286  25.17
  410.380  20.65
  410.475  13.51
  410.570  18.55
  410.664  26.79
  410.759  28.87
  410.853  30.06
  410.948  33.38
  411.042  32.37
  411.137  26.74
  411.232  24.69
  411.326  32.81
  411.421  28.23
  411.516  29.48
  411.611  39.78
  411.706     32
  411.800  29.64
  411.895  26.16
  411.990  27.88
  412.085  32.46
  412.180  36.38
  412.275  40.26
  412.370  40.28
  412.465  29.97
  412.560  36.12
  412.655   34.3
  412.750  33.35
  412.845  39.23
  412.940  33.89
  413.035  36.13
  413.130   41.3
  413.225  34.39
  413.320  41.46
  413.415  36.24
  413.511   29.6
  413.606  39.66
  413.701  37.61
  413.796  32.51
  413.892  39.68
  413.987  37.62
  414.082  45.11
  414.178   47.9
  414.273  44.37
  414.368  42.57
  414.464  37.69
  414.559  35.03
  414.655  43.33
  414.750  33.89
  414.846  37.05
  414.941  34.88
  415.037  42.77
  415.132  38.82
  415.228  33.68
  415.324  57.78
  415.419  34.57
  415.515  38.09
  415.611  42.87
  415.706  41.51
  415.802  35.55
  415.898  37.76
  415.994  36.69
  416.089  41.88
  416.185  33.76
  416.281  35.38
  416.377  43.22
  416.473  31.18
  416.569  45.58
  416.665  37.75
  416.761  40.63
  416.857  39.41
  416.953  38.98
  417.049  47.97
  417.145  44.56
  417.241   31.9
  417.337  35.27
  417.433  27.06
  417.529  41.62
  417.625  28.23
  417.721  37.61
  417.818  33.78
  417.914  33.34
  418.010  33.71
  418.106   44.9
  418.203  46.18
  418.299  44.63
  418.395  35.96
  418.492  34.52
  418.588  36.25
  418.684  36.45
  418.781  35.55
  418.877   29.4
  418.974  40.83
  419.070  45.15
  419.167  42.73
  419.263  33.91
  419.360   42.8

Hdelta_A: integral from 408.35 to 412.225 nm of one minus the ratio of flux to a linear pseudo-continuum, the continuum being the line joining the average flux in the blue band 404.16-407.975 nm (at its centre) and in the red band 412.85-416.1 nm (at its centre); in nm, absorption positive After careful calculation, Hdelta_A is 0.77 nm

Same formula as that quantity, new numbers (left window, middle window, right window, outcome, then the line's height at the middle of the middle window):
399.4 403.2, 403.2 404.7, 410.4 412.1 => -0.182 nm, 34.9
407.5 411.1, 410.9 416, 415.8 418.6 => -0.237 nm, 34.8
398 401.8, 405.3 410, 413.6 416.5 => 0.312 nm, 37.5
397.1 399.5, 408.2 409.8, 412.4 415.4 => 0.035 nm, 35.5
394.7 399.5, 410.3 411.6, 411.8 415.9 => 0.328 nm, 36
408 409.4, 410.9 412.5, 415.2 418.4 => 0.207 nm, 36.7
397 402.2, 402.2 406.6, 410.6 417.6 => -0.428 nm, 34.4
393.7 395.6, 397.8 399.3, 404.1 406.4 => 0.035 nm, 33.7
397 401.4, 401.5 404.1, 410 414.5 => -0.497 nm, 32.3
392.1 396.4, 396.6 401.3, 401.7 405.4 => 0.480 nm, 33.7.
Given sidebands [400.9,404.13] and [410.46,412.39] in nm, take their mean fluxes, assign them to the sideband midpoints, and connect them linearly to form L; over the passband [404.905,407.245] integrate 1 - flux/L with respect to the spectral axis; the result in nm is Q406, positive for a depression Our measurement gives -0.12 nm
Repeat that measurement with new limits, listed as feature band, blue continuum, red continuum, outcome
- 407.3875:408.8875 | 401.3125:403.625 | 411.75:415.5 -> 0.12 nm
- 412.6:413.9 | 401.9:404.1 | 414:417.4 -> 0.10 nm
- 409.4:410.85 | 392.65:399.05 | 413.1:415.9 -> 0.39 nm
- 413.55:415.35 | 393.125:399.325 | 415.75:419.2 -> -0.17 nm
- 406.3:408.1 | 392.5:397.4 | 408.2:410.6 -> -0.26 nm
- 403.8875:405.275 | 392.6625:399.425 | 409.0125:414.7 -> -0.40 nm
